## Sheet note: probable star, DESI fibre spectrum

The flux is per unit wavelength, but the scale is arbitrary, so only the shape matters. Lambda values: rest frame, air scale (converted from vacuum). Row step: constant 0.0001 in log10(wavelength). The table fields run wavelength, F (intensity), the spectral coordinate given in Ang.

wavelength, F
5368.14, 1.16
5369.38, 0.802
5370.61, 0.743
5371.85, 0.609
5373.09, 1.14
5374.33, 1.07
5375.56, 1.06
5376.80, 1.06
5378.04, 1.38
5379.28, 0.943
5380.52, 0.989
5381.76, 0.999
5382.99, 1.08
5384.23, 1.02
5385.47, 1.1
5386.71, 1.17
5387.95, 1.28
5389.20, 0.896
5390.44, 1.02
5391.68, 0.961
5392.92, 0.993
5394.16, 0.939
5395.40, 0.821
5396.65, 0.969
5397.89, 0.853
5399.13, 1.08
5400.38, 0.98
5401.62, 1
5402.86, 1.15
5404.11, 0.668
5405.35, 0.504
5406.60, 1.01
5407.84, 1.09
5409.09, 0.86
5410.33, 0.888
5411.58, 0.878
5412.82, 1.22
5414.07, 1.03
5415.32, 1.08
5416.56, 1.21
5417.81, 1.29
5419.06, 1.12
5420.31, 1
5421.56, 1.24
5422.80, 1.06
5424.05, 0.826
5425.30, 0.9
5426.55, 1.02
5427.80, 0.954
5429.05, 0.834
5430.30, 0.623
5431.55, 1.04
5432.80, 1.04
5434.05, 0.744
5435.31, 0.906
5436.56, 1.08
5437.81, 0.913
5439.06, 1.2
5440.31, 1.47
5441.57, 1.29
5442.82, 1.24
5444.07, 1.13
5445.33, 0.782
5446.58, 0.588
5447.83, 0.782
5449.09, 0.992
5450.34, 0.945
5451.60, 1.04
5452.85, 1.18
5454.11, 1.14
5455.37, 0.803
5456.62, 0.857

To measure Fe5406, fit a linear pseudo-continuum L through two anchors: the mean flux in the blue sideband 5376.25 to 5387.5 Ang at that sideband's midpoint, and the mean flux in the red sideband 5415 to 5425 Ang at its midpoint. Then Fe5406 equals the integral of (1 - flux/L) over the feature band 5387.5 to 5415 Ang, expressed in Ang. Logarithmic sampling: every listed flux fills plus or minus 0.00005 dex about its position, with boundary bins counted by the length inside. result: 3.4 Ang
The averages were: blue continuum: 1.09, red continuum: 1.1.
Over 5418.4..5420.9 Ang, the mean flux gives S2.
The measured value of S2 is 1.06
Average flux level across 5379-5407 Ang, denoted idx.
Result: 0.975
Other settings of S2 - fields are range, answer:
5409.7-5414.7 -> 1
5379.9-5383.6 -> 1.02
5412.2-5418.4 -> 1.17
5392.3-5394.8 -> 0.967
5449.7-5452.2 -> 0.992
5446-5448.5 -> 0.691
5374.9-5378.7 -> 1.16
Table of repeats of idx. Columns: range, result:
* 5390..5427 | 0.989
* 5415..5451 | 1.01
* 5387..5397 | 0.991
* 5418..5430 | 0.995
